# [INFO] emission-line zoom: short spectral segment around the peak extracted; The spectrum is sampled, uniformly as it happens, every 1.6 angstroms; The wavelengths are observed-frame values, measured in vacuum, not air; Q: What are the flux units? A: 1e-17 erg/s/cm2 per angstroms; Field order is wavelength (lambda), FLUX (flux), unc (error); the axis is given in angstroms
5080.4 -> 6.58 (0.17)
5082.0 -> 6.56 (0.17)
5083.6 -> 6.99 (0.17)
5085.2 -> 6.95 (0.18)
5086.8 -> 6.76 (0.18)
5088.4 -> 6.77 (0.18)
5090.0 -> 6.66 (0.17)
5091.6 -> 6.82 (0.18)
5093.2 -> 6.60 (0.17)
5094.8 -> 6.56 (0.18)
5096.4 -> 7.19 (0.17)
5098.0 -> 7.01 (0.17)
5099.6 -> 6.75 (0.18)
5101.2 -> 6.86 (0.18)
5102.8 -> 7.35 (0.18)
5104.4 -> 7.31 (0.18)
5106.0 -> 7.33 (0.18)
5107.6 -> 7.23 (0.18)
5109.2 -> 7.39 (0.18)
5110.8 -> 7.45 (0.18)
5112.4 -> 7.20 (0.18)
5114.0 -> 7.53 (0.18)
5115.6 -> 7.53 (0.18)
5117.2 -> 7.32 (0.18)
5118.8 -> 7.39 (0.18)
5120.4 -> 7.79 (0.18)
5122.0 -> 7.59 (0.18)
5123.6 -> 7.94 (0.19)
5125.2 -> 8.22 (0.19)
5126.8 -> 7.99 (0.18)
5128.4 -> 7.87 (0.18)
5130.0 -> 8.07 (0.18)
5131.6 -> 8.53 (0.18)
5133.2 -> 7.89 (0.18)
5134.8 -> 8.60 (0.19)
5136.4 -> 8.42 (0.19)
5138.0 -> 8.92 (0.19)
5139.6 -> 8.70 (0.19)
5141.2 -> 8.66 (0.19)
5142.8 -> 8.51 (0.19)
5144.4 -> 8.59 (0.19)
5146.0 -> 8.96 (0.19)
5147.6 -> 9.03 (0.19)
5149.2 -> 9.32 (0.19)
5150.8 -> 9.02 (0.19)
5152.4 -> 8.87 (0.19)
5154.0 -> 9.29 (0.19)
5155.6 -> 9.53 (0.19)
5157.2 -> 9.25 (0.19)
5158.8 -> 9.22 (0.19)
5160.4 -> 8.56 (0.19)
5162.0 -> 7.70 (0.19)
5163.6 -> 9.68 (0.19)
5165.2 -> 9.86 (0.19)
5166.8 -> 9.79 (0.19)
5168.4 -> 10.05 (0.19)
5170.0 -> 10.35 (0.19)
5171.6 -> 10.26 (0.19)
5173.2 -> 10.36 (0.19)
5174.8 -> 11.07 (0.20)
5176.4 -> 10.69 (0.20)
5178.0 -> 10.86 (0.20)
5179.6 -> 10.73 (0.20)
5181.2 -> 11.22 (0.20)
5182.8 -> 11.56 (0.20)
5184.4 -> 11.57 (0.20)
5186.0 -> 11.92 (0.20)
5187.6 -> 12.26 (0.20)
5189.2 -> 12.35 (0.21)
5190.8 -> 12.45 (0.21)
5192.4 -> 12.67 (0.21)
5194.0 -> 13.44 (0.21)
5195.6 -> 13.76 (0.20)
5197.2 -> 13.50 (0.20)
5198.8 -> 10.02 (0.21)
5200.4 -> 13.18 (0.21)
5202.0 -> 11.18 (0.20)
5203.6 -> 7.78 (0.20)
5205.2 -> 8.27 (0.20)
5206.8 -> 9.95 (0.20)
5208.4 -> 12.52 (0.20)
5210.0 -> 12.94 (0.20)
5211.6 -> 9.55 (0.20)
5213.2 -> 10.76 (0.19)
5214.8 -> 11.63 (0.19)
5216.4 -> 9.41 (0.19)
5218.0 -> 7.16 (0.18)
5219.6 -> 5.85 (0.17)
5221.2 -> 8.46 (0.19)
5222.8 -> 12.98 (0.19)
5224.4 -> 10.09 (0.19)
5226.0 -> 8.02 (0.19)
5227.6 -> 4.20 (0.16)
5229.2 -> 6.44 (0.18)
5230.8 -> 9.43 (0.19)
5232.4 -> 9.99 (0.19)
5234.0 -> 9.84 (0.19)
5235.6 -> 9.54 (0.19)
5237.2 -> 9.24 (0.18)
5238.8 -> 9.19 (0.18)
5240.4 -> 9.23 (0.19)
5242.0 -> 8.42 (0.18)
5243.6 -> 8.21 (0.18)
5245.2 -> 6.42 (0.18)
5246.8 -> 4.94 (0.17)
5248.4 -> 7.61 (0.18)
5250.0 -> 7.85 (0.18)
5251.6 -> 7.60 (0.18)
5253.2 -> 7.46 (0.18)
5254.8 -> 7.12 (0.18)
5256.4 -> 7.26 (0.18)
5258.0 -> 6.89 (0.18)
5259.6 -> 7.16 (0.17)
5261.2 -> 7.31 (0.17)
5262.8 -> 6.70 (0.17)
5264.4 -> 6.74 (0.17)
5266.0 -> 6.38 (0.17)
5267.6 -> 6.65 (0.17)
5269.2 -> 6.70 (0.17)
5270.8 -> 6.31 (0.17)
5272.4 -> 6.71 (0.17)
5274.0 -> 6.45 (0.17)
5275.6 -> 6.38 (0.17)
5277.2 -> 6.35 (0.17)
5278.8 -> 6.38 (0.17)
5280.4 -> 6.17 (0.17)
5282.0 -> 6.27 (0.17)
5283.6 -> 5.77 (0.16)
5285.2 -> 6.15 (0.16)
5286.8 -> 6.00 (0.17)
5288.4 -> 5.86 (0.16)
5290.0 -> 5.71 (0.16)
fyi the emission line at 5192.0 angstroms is C IV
